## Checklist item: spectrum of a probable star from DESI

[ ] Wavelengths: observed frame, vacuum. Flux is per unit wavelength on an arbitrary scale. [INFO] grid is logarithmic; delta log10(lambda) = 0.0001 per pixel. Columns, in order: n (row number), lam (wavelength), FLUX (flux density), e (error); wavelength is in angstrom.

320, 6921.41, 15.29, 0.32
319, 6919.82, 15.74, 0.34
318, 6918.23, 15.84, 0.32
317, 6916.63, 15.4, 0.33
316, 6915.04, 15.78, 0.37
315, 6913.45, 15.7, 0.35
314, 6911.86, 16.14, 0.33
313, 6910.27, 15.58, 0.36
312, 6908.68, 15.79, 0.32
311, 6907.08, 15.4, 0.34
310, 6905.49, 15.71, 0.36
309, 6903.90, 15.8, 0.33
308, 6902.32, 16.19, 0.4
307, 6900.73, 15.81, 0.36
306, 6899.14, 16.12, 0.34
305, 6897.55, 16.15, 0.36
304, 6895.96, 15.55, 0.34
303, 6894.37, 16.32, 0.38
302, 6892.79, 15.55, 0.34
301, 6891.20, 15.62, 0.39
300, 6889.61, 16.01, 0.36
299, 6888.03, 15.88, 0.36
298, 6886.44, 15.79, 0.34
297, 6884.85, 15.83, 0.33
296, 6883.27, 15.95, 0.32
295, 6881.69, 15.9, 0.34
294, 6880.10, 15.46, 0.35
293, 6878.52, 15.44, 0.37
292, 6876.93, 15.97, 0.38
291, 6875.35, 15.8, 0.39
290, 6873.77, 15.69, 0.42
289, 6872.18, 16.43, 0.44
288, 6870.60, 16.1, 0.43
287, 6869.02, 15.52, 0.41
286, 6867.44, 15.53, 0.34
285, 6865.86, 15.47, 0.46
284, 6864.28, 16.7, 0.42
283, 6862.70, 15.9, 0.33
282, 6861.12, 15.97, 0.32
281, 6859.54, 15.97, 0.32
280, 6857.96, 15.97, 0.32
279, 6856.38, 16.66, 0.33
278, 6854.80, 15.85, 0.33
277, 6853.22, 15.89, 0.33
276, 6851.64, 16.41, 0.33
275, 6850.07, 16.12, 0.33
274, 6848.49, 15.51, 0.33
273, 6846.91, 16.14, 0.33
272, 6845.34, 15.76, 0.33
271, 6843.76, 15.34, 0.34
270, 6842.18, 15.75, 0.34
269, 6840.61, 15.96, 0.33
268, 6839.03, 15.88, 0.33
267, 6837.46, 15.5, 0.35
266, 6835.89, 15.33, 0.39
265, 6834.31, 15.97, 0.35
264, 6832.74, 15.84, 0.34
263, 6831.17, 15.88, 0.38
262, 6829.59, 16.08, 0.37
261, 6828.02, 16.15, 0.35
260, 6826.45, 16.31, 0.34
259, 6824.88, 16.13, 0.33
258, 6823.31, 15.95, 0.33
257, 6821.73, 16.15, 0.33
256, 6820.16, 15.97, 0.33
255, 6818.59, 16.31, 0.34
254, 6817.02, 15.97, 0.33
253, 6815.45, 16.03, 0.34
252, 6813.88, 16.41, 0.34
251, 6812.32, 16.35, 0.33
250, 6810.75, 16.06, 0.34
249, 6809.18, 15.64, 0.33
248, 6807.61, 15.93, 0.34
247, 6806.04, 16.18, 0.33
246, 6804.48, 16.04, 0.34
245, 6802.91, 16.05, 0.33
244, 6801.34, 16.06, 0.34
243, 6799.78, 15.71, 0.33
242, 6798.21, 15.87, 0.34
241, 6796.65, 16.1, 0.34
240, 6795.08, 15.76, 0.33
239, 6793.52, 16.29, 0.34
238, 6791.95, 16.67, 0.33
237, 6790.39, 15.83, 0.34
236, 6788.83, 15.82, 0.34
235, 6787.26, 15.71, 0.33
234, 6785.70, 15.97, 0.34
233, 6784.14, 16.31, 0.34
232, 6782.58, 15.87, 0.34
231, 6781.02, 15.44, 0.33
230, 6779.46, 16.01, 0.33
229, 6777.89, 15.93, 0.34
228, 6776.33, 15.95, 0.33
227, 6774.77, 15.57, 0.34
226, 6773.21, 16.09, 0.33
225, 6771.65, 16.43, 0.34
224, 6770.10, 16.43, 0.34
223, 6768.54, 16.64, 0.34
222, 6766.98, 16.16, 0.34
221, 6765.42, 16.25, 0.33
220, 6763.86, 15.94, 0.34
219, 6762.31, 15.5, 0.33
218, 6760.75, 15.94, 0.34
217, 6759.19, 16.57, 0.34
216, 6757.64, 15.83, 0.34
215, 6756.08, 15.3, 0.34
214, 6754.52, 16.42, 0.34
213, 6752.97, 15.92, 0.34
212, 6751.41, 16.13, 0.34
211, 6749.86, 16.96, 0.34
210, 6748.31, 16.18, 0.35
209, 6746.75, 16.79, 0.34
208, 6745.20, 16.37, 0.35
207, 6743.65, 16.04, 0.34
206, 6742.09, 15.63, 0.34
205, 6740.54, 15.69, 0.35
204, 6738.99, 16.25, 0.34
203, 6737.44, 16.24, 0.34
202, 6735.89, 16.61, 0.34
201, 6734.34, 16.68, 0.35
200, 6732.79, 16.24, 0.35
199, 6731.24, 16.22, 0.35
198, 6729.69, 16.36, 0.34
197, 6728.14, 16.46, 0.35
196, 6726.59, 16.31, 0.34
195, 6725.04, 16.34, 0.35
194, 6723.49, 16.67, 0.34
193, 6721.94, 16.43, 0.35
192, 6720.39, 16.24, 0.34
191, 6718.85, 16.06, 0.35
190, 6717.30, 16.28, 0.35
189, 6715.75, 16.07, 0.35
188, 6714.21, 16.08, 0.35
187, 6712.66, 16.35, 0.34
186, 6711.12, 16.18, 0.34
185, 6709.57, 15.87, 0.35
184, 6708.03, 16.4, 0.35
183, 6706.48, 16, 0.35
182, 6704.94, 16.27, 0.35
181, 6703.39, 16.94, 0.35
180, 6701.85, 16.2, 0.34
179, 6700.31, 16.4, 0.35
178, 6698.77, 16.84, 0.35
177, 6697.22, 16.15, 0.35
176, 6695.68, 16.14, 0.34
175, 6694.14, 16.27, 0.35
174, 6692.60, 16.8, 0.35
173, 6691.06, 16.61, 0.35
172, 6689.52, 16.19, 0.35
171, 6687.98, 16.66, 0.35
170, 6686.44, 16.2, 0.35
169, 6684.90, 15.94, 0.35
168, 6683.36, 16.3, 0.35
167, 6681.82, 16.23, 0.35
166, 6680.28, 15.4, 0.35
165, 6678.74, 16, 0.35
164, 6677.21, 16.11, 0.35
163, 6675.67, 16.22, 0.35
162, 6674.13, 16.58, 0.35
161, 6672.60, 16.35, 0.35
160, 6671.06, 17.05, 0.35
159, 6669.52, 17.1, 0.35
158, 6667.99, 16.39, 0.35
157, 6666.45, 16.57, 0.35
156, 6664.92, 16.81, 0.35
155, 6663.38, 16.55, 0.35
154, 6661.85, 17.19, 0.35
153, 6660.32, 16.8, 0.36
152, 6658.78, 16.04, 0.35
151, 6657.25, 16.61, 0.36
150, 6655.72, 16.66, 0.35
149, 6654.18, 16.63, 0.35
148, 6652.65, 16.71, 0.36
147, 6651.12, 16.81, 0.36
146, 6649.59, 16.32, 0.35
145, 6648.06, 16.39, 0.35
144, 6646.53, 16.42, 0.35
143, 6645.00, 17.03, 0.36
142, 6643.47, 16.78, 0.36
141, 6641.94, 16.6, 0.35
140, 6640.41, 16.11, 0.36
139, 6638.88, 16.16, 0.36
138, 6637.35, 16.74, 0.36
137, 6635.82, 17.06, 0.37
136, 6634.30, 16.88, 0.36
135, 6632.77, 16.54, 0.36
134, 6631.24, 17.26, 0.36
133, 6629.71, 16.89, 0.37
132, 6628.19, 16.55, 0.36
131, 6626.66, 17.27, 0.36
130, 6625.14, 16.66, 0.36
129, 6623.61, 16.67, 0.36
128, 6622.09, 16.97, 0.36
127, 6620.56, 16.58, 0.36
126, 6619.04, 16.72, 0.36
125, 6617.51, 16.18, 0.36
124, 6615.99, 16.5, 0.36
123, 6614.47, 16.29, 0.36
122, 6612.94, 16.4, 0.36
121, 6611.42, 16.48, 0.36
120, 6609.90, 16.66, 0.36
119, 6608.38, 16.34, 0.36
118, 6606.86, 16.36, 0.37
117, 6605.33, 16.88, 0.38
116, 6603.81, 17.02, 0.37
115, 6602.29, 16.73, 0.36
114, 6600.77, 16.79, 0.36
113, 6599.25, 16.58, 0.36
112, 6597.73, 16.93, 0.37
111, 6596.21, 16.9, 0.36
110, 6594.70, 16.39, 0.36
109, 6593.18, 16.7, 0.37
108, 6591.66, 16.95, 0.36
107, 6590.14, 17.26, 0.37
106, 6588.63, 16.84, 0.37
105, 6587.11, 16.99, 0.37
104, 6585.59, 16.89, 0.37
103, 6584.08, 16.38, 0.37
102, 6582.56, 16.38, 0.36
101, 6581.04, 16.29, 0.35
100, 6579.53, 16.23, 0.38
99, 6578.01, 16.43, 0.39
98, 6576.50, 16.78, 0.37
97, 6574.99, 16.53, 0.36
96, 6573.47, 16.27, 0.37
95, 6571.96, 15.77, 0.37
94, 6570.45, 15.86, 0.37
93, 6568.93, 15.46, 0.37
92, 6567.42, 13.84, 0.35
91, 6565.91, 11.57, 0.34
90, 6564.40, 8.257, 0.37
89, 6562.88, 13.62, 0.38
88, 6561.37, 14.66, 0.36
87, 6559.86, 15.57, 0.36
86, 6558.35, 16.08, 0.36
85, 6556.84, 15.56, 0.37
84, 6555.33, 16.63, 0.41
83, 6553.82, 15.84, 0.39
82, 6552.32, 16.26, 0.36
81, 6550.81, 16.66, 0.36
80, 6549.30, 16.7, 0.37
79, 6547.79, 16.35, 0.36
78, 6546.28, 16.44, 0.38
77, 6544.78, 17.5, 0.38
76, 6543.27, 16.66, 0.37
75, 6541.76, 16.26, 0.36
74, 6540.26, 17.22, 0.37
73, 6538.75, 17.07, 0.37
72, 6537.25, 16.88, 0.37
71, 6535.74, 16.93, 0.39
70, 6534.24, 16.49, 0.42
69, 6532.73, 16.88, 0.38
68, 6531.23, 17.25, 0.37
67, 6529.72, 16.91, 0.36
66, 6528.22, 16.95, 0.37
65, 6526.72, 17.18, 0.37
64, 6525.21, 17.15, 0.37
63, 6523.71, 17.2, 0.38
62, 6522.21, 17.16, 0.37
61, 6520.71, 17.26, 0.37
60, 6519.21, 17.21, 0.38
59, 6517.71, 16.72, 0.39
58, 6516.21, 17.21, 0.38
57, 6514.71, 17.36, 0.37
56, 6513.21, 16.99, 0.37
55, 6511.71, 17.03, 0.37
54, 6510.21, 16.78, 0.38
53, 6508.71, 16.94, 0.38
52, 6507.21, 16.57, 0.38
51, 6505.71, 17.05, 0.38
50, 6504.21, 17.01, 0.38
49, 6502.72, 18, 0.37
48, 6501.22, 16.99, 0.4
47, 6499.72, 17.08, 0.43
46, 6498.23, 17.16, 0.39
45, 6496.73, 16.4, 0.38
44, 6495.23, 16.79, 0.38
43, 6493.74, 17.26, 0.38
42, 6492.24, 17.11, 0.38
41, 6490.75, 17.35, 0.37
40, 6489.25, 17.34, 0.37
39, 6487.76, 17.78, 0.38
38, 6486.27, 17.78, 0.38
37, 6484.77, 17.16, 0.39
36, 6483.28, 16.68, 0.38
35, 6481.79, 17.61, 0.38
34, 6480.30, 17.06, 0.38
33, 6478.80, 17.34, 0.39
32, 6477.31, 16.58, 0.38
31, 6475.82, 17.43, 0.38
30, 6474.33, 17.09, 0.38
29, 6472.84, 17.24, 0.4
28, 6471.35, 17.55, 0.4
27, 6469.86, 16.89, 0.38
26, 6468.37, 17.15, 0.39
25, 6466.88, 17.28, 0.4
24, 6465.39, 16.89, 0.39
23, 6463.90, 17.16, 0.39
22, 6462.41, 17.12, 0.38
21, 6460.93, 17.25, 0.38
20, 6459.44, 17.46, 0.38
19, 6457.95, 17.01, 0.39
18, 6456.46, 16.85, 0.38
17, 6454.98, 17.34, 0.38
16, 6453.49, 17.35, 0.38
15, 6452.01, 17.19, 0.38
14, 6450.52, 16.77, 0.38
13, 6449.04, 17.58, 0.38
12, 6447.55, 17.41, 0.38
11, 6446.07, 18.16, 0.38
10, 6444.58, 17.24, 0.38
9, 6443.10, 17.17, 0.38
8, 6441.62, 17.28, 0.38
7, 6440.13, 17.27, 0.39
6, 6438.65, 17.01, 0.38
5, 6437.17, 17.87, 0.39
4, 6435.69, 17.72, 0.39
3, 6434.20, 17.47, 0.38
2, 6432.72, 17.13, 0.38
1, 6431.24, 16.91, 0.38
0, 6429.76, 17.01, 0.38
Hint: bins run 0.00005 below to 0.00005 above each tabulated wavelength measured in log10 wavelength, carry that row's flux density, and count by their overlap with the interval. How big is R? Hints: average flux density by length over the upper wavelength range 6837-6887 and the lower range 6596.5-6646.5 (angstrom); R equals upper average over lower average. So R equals 0.95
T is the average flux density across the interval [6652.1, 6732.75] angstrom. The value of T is 16.4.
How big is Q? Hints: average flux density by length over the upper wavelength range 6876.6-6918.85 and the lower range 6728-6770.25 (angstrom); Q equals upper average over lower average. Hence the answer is 0.98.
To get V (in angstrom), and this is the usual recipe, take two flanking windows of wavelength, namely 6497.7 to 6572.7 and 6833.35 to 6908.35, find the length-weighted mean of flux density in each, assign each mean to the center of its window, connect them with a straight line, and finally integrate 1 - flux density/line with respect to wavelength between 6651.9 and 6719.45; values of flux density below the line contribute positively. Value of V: -1.2 angstrom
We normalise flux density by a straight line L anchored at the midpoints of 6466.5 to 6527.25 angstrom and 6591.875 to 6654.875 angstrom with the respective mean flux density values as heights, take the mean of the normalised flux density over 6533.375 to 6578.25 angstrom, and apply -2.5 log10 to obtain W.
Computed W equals 0.08 mag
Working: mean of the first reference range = 17.1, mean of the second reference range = 16.7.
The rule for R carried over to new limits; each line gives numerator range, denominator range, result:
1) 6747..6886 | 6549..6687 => 0.98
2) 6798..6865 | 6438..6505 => 0.93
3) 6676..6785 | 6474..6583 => 0.98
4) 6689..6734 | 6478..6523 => 0.95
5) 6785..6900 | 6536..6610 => 0.99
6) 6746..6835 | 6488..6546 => 0.94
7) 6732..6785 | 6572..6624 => 0.97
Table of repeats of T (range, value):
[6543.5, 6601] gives 15.9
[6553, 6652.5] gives 16.2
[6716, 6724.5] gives 16.3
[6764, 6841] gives 16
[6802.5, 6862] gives 16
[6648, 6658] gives 16.6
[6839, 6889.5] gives 15.9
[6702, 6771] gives 16.2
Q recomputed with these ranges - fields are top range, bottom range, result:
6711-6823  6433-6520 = 0.94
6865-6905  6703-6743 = 0.97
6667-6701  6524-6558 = 0.98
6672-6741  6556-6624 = 1.02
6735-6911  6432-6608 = 0.95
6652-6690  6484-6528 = 0.96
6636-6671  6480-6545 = 0.97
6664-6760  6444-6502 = 0.95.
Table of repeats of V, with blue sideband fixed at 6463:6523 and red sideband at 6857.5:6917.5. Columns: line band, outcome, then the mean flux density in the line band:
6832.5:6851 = 0.26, 15.8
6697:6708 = 0.02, 16.4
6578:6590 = 0.17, 16.6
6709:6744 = 0.28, 16.2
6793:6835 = 0.10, 16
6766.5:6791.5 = 0.28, 16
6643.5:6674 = -0.12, 16.7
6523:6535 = 0.01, 17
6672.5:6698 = 0.40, 16.2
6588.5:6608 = 0.01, 16.8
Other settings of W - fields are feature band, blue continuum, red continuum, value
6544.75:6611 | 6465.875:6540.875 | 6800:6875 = 0.06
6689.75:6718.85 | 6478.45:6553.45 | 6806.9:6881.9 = 0.01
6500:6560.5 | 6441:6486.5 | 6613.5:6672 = 0.01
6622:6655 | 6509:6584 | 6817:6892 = -0.04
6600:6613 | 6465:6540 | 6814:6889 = 0.01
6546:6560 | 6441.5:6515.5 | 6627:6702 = 0.05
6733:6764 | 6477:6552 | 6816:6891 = 0.01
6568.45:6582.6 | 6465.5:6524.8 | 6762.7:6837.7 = 0.04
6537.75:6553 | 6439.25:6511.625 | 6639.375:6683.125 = 0.01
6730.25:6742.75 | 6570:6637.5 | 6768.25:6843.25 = 0.00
